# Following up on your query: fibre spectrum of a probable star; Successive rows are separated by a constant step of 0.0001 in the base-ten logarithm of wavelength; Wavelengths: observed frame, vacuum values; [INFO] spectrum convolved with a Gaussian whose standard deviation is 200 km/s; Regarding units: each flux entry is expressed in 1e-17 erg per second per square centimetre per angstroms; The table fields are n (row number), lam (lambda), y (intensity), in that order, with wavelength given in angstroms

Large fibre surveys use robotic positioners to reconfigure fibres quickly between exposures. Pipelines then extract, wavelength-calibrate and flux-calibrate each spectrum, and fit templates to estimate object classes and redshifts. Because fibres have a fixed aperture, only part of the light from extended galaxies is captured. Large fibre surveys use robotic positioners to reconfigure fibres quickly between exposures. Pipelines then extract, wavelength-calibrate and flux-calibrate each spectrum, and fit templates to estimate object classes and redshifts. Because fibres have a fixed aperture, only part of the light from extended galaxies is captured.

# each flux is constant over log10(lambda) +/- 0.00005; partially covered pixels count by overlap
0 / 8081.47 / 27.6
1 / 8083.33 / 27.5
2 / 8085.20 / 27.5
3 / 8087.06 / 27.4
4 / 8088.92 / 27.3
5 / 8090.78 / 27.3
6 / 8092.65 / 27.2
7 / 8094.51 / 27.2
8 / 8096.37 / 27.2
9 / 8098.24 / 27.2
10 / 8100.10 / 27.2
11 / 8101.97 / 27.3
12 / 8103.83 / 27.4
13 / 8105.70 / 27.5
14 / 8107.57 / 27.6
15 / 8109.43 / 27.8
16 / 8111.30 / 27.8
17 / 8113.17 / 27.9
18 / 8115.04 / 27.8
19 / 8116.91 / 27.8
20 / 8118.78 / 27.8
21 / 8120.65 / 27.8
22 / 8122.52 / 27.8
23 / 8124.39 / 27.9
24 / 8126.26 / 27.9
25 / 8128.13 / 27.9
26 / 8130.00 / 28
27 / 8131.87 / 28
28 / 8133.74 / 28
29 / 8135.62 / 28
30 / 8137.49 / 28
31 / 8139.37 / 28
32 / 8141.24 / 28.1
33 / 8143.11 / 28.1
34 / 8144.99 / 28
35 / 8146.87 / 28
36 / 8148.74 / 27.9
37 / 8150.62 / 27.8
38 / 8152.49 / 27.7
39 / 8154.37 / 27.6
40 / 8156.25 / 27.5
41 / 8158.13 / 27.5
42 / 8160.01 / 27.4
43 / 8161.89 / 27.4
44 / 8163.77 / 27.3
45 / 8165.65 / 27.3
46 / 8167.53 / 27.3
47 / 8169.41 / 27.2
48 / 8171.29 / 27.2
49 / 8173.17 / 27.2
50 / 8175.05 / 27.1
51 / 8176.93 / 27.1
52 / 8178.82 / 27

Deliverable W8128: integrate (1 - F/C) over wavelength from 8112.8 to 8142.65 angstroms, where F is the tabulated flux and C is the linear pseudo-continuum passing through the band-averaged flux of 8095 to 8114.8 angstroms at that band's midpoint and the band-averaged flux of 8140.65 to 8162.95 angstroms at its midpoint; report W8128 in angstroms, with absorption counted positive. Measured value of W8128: -0.3 angstroms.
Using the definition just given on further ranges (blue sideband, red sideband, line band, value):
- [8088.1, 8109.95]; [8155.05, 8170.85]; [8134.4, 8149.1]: -0.4 angstroms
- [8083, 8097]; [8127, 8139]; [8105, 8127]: -0.1 angstroms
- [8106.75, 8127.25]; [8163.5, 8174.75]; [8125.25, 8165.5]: -0.4 angstroms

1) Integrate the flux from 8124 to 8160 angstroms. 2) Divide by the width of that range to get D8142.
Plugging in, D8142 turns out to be 27.9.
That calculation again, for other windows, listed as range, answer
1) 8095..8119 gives 27.5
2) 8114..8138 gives 27.9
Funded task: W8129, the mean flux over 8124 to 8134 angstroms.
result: 28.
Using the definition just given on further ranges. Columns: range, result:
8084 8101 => 27.3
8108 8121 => 27.8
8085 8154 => 27.7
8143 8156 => 27.8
